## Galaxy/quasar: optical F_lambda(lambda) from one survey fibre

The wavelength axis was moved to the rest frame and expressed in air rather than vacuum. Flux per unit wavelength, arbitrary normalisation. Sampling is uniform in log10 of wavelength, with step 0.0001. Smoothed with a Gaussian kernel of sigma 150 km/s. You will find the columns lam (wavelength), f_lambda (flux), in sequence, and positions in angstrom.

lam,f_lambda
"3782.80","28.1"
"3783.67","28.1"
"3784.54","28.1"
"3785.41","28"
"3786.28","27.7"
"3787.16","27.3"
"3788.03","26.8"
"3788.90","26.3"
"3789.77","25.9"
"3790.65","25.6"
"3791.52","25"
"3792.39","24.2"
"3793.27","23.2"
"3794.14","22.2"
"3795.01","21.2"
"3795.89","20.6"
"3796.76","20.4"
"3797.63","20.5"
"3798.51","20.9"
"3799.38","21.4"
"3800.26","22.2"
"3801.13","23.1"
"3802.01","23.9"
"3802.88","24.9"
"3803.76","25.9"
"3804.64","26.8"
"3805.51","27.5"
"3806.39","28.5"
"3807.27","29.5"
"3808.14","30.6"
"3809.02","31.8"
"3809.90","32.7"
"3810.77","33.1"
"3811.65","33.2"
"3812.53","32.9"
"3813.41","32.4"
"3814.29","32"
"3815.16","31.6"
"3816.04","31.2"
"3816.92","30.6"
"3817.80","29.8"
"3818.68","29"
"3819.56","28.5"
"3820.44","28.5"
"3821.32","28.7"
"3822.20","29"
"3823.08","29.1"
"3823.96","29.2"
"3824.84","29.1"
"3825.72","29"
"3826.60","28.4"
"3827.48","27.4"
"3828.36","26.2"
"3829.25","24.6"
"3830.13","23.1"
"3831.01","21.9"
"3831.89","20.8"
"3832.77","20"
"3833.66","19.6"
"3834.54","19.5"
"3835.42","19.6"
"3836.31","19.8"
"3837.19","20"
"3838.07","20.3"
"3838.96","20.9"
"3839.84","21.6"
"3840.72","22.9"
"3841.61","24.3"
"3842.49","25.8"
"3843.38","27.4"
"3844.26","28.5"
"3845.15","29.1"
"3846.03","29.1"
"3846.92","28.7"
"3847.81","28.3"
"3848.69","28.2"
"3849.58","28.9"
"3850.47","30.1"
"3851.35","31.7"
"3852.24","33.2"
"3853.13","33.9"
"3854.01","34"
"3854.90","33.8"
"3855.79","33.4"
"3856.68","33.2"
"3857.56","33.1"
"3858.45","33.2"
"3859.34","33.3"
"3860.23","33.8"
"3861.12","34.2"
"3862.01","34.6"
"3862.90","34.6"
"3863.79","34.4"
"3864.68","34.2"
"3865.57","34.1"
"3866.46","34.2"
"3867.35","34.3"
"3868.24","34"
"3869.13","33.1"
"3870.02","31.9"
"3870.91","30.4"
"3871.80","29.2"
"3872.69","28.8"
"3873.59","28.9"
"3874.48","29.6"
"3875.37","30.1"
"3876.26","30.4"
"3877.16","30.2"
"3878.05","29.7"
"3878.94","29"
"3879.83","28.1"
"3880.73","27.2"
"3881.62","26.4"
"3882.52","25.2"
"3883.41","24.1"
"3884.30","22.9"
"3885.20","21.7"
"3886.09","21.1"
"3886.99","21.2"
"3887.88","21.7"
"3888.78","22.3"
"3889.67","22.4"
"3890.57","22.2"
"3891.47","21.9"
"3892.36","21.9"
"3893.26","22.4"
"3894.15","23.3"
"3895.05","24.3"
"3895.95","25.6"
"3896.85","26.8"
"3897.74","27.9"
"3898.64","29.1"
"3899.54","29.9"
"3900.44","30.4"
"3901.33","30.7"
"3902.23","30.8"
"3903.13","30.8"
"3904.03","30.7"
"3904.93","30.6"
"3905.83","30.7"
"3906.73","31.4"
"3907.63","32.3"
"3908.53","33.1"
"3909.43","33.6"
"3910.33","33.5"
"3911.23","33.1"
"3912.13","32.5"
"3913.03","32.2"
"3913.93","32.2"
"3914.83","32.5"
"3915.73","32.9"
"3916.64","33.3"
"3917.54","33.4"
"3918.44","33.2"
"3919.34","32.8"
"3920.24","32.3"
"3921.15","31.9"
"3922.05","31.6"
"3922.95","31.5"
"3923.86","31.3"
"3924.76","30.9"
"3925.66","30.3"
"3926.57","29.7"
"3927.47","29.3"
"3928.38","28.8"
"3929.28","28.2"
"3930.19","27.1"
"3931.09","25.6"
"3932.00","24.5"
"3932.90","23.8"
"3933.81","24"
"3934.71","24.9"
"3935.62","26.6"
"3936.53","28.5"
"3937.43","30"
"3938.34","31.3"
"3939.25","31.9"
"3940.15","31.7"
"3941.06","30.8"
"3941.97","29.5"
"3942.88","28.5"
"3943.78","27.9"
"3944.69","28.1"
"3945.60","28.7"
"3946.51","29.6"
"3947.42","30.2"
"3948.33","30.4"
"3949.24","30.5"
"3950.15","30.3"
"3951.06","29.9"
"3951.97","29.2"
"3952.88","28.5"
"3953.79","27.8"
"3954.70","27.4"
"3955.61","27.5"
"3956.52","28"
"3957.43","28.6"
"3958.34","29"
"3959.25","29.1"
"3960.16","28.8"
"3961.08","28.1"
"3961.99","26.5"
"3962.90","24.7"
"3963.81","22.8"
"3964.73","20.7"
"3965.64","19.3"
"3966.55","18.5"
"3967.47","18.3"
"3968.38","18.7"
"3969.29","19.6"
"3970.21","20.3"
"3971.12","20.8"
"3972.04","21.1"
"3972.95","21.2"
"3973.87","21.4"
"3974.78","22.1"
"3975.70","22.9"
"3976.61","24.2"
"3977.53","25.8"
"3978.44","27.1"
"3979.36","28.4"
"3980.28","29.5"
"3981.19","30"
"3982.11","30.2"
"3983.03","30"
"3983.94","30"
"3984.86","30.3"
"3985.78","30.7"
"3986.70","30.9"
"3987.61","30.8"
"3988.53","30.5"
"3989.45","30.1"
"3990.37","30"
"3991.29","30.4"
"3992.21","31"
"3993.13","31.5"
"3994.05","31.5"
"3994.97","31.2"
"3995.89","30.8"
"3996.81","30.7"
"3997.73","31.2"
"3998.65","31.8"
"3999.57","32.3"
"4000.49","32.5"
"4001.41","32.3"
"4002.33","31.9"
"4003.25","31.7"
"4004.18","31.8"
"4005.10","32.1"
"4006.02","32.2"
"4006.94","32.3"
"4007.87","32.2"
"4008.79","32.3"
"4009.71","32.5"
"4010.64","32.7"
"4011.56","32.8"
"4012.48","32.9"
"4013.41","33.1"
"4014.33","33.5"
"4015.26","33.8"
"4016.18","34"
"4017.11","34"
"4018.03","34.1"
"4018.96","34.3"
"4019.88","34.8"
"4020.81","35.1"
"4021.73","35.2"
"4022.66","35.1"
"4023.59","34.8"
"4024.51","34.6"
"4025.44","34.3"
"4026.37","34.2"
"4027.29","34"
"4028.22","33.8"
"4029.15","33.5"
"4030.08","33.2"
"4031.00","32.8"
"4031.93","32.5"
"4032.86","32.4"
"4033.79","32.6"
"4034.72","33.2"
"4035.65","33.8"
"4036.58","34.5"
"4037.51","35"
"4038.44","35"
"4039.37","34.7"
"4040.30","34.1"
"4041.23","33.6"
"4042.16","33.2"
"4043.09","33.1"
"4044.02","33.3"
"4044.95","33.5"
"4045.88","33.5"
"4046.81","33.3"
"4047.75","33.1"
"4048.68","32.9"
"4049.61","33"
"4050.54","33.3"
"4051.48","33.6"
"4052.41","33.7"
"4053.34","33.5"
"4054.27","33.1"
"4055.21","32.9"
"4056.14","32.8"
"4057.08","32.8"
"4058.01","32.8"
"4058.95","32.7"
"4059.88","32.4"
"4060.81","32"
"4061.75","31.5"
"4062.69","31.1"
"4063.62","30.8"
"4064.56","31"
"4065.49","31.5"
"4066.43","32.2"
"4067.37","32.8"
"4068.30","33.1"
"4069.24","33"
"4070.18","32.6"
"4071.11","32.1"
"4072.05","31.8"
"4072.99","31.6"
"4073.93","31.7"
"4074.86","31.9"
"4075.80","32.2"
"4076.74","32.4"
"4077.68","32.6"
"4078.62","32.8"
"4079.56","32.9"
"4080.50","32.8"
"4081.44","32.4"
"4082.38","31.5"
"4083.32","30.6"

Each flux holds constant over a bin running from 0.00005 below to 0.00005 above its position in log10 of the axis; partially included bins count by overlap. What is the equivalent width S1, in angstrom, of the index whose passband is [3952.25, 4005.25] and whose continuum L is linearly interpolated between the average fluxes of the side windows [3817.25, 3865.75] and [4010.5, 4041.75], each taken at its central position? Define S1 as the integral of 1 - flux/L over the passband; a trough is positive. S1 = 8.1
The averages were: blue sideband 28.1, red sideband 33.9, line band 27.5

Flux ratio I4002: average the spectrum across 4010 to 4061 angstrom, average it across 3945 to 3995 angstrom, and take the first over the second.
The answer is 1.25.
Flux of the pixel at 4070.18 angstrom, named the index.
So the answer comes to 32.6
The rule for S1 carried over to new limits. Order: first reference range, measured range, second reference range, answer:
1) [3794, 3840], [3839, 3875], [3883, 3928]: -4.78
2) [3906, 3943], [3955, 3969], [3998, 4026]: 3.13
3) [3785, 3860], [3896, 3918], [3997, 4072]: -1.38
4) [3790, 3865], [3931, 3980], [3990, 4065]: 7.56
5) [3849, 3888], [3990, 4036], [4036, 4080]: -0.82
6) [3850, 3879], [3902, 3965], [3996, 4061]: 5.97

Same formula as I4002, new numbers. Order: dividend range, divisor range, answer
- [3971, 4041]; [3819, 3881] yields 1.09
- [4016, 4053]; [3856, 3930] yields 1.14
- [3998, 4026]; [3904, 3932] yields 1.06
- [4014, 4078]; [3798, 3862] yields 1.19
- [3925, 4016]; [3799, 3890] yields 1.01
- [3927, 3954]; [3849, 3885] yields 0.92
